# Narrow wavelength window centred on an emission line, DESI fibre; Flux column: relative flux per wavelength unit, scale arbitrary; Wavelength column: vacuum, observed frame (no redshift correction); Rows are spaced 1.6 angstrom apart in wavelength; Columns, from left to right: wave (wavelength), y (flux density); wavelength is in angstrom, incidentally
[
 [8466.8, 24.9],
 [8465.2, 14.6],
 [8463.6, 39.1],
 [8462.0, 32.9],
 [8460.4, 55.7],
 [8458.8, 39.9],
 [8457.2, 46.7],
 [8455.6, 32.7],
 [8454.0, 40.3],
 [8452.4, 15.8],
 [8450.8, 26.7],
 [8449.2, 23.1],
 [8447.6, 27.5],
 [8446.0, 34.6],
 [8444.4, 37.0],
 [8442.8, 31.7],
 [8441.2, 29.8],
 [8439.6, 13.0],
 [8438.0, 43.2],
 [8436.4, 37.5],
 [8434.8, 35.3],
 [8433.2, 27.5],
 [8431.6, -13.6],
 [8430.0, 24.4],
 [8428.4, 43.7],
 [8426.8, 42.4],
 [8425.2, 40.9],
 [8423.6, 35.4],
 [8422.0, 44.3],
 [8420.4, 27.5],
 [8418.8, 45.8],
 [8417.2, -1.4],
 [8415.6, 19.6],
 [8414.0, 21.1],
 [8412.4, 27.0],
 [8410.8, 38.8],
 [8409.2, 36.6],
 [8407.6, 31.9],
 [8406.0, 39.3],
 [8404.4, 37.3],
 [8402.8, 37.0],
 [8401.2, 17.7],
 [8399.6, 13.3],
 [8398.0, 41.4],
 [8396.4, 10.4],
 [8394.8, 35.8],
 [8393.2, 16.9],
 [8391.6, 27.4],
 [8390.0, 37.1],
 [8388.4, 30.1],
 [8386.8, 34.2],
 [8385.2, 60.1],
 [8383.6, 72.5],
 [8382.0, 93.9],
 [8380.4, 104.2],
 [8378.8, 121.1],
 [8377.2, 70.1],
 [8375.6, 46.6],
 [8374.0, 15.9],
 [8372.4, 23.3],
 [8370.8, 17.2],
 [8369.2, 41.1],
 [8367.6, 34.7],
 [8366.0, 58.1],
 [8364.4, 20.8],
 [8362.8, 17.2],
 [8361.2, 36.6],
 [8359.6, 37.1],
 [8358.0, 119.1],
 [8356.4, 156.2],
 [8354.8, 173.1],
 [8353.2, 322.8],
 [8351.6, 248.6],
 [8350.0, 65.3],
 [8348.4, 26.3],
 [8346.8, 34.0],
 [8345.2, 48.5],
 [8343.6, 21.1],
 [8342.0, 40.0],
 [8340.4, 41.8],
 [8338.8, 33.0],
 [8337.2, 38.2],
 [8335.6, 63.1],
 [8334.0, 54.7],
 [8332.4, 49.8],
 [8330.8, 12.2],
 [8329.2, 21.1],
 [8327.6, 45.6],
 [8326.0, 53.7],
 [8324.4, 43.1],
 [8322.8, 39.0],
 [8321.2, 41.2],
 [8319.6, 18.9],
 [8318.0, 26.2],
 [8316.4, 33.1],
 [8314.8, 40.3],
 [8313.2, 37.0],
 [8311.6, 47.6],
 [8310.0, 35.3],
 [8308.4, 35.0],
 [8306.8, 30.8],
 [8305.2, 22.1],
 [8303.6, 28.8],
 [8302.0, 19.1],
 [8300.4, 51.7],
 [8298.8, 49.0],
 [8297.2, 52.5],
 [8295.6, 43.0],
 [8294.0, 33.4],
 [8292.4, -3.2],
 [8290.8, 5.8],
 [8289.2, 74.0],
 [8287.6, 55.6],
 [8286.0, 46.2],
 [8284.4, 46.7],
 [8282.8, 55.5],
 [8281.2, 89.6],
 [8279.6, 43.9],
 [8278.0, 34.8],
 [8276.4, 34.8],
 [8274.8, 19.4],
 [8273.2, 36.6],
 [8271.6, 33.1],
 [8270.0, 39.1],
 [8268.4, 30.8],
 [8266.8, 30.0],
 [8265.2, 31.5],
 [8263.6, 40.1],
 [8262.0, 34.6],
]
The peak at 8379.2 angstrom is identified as [N II] 6583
